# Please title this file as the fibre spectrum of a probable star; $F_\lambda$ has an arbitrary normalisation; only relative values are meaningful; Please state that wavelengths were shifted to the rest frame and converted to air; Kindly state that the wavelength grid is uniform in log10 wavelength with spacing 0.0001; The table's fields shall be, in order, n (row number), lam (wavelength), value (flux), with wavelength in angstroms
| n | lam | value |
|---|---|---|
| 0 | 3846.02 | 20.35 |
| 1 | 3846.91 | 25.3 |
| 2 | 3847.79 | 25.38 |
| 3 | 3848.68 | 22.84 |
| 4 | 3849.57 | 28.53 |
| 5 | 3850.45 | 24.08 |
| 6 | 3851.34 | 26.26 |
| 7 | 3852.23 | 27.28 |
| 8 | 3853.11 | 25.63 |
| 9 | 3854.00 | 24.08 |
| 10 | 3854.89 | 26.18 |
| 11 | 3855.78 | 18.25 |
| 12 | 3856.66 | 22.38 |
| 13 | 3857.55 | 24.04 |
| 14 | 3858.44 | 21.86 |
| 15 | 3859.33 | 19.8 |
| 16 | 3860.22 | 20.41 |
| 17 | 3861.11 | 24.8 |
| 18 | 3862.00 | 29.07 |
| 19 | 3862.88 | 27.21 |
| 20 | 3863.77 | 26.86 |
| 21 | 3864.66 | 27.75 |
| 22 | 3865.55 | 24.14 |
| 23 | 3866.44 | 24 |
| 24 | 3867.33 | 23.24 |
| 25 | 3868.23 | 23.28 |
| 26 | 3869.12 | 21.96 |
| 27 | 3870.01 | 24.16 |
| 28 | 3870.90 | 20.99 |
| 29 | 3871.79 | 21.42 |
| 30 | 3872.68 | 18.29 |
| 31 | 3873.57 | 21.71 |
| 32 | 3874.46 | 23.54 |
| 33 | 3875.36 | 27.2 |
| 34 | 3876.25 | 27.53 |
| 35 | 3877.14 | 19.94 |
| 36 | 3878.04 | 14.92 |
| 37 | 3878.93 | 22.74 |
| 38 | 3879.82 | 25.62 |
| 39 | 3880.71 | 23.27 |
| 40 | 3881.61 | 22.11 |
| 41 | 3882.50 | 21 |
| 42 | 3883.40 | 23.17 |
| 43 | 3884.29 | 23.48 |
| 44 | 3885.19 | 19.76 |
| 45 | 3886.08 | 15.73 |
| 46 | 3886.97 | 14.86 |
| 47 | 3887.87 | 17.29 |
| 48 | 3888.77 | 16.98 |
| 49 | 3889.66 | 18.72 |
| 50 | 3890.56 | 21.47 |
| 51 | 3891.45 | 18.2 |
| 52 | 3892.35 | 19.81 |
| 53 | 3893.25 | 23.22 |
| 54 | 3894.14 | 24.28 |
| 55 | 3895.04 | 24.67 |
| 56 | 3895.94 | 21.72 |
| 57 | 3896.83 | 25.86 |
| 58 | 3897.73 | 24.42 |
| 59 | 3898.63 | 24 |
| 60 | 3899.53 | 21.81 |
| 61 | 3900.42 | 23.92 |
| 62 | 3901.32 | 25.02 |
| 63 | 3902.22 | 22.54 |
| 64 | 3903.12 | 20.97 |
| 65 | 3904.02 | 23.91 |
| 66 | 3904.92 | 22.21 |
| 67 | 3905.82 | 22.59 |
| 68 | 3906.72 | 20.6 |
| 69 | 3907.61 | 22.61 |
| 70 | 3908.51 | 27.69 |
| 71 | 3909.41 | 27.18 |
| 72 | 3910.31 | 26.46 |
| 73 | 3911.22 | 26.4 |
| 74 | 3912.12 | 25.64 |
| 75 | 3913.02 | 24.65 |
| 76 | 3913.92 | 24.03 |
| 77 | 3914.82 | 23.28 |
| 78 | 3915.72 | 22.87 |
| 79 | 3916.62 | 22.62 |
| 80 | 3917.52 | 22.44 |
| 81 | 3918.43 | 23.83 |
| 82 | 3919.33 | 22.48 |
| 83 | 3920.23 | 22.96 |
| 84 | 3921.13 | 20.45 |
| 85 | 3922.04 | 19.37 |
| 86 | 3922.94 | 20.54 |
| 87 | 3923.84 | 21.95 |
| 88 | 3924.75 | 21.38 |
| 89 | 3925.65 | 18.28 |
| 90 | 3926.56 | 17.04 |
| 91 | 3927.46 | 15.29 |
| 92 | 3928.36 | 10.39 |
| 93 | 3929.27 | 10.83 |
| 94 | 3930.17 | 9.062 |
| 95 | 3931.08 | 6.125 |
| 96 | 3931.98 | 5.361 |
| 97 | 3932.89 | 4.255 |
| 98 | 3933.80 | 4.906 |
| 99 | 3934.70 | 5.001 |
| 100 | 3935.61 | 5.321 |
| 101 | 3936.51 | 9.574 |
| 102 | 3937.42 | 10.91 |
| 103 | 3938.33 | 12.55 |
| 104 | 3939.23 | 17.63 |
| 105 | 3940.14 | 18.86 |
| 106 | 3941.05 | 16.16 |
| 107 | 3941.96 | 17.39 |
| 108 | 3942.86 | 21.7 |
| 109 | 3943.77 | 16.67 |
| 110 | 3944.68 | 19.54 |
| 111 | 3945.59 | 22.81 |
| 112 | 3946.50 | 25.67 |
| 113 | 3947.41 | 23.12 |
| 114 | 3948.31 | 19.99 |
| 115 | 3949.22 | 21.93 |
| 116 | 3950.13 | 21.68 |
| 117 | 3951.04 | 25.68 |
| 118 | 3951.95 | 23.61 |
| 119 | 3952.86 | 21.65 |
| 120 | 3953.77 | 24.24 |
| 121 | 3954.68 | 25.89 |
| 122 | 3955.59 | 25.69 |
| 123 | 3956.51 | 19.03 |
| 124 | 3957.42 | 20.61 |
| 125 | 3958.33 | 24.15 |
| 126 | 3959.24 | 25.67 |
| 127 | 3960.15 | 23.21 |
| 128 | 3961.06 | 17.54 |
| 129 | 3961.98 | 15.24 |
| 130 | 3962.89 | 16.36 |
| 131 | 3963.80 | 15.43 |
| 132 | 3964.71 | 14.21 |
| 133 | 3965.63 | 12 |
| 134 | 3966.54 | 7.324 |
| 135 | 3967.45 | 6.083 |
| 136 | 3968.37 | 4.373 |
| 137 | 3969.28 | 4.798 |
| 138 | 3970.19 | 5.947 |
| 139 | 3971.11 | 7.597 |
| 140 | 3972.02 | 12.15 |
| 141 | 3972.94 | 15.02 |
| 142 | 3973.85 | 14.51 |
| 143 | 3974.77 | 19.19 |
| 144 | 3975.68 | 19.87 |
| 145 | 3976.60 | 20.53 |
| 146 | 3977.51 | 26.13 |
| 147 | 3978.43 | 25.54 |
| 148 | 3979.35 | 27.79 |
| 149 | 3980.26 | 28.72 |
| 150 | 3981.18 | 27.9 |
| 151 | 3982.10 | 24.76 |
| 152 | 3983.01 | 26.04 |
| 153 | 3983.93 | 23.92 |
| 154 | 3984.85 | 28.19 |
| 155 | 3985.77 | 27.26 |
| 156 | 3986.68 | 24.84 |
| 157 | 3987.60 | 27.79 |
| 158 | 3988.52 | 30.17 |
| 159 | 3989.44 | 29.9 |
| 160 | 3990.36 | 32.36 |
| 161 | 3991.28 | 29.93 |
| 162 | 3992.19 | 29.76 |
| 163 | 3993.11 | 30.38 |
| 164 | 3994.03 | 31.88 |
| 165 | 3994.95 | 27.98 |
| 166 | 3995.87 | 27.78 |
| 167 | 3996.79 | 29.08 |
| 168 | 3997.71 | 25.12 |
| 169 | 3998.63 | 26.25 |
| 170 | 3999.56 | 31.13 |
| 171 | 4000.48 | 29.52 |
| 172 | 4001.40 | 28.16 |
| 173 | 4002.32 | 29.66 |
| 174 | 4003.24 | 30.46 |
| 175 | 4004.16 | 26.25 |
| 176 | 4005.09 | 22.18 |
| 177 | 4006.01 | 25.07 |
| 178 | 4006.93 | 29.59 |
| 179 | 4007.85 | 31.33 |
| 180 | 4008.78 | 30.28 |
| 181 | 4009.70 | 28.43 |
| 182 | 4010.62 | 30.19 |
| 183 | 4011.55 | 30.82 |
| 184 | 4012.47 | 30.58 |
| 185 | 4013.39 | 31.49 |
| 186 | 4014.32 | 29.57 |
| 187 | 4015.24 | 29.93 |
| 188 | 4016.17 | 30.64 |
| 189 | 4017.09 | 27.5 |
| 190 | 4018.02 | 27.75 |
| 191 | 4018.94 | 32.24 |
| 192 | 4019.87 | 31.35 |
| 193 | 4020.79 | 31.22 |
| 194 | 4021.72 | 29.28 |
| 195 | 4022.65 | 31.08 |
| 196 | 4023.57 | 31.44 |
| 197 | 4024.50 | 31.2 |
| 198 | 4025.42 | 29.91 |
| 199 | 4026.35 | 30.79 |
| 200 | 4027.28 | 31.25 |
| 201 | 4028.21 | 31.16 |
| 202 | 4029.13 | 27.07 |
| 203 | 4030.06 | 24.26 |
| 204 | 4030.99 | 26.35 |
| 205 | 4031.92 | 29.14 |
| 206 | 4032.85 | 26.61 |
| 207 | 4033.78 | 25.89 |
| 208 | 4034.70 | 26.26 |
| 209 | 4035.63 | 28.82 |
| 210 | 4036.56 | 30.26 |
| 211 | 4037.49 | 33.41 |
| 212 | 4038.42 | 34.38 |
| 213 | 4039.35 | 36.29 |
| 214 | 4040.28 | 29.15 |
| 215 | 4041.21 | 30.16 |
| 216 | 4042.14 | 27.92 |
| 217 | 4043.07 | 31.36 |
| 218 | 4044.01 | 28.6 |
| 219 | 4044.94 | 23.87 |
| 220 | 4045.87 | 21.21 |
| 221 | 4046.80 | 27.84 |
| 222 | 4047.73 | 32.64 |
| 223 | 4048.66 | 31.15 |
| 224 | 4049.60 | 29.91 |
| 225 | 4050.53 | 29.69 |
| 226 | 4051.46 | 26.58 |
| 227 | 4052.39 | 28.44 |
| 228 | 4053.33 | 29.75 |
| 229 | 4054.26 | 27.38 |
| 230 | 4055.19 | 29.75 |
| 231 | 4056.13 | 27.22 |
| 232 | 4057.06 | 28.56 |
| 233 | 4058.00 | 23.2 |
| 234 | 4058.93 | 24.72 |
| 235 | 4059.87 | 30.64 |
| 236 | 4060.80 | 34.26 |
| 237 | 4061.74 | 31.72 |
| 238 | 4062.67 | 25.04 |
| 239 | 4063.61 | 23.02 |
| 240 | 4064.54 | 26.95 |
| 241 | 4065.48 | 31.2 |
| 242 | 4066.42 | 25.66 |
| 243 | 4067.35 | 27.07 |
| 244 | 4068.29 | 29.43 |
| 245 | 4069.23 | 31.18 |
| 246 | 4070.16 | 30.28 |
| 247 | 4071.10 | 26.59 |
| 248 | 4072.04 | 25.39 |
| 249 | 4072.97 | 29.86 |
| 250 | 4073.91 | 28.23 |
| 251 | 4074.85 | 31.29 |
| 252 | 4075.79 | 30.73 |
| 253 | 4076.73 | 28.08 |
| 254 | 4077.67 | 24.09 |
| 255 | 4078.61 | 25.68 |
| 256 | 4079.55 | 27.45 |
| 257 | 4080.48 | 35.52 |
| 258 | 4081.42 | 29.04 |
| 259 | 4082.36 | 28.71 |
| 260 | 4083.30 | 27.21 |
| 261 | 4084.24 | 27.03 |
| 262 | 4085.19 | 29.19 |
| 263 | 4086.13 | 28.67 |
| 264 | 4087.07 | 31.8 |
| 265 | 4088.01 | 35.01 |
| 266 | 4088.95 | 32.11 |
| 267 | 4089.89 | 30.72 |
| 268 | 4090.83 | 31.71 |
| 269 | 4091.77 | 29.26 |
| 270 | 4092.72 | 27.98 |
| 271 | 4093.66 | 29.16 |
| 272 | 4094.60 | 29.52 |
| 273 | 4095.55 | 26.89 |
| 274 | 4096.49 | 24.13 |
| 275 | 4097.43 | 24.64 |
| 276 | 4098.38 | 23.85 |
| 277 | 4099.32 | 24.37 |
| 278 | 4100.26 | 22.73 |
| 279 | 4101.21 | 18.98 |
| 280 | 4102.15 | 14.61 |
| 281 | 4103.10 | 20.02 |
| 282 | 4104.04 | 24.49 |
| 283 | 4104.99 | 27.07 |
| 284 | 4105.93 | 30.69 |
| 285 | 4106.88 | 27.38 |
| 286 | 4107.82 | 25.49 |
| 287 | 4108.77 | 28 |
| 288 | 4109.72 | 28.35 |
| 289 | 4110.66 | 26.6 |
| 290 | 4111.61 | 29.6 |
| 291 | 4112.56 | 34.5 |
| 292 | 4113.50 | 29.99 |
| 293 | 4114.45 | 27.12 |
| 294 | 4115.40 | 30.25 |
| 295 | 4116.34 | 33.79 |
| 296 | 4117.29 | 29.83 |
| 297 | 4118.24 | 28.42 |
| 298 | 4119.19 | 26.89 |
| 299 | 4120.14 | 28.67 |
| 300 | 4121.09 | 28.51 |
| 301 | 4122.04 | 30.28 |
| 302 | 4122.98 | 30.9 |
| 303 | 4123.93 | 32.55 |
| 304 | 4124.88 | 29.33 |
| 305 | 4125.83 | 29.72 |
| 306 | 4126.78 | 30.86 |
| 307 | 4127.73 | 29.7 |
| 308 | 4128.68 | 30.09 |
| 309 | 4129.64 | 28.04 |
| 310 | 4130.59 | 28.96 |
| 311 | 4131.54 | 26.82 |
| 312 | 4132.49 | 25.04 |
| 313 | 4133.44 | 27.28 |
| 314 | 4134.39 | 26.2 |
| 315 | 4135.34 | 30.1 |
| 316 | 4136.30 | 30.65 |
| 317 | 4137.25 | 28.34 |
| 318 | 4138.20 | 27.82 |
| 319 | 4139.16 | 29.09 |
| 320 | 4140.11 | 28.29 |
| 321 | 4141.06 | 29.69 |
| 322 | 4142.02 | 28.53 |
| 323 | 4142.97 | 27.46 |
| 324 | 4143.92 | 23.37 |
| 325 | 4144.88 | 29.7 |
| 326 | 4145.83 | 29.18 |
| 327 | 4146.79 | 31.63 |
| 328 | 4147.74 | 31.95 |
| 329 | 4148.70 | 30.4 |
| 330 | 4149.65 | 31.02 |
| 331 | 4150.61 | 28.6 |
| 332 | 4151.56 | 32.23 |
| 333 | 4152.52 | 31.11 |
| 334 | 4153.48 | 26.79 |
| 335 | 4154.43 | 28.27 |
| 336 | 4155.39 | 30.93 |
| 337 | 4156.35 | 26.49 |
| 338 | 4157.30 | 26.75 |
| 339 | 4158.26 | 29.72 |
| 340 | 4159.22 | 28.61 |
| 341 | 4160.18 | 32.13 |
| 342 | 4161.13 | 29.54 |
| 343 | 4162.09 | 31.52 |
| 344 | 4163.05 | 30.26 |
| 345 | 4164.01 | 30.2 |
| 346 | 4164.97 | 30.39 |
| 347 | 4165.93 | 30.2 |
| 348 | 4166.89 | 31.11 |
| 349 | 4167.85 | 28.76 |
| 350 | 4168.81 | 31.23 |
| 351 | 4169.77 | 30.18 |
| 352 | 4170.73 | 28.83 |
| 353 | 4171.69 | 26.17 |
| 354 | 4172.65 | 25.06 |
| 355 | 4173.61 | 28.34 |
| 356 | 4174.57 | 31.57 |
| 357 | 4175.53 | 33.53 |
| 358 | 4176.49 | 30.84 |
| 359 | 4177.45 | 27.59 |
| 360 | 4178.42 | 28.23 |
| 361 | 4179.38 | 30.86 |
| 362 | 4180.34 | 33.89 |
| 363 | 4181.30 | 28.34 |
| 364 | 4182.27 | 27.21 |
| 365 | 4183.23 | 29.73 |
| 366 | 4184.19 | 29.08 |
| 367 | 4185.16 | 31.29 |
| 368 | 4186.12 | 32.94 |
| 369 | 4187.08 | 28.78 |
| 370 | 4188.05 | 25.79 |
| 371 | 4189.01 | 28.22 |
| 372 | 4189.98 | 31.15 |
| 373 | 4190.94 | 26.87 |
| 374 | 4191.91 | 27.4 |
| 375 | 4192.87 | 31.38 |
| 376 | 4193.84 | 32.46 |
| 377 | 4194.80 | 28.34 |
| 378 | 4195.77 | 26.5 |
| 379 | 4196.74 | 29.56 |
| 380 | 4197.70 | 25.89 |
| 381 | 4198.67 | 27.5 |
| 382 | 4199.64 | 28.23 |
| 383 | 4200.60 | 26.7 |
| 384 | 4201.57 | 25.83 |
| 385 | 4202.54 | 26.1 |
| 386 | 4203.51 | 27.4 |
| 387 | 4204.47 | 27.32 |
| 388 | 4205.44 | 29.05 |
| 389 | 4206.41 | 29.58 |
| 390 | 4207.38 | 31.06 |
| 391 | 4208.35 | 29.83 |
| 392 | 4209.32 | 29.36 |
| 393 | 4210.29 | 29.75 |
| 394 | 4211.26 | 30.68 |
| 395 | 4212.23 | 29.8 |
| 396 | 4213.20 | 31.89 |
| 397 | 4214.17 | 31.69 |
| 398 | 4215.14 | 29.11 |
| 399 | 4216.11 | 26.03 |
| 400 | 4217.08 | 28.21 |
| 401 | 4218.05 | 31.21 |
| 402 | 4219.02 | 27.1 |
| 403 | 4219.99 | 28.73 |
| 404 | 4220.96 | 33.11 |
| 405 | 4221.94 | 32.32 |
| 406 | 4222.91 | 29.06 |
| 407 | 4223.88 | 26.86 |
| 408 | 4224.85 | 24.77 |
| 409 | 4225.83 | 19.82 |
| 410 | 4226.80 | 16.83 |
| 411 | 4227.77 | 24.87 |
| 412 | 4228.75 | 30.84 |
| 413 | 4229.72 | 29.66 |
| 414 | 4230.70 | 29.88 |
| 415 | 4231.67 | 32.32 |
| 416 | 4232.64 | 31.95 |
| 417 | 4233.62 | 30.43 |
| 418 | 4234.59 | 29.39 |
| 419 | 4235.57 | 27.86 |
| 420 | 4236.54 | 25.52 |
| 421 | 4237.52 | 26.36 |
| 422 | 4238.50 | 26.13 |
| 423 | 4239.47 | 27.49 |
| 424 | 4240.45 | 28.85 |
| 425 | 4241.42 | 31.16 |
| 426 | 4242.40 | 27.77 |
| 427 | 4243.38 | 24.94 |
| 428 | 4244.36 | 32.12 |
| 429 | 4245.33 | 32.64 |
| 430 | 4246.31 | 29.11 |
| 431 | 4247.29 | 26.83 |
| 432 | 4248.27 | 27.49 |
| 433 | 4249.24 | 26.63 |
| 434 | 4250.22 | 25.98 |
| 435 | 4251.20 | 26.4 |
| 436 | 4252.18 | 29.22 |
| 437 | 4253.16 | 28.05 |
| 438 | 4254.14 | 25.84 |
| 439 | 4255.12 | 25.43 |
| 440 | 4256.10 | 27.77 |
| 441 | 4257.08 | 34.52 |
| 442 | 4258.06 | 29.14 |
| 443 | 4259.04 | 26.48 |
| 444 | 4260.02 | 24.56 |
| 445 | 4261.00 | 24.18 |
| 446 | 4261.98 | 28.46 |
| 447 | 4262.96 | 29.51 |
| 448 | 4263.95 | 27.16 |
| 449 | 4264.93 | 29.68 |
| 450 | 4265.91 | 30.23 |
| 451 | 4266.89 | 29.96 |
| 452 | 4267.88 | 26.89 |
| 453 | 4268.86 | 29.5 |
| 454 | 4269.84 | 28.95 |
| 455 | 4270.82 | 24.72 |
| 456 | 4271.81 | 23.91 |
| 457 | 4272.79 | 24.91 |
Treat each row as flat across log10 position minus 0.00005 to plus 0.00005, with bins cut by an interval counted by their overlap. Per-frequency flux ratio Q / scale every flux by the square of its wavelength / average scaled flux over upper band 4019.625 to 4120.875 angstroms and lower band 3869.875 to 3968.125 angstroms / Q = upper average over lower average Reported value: 1.56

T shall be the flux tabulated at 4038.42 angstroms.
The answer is 34.38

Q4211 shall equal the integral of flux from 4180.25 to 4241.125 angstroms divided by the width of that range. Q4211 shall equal 28.6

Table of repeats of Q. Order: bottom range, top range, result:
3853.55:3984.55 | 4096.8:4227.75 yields 1.60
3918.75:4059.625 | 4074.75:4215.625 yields 1.31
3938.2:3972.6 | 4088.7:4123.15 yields 1.67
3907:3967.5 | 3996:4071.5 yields 1.63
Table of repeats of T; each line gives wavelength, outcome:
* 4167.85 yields 28.76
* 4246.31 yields 29.11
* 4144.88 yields 29.7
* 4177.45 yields 27.59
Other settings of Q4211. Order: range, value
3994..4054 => 29.2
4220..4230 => 26.8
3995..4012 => 28.4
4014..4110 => 28.4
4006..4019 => 29.8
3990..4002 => 29.2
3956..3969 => 15.7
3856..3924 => 22.7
